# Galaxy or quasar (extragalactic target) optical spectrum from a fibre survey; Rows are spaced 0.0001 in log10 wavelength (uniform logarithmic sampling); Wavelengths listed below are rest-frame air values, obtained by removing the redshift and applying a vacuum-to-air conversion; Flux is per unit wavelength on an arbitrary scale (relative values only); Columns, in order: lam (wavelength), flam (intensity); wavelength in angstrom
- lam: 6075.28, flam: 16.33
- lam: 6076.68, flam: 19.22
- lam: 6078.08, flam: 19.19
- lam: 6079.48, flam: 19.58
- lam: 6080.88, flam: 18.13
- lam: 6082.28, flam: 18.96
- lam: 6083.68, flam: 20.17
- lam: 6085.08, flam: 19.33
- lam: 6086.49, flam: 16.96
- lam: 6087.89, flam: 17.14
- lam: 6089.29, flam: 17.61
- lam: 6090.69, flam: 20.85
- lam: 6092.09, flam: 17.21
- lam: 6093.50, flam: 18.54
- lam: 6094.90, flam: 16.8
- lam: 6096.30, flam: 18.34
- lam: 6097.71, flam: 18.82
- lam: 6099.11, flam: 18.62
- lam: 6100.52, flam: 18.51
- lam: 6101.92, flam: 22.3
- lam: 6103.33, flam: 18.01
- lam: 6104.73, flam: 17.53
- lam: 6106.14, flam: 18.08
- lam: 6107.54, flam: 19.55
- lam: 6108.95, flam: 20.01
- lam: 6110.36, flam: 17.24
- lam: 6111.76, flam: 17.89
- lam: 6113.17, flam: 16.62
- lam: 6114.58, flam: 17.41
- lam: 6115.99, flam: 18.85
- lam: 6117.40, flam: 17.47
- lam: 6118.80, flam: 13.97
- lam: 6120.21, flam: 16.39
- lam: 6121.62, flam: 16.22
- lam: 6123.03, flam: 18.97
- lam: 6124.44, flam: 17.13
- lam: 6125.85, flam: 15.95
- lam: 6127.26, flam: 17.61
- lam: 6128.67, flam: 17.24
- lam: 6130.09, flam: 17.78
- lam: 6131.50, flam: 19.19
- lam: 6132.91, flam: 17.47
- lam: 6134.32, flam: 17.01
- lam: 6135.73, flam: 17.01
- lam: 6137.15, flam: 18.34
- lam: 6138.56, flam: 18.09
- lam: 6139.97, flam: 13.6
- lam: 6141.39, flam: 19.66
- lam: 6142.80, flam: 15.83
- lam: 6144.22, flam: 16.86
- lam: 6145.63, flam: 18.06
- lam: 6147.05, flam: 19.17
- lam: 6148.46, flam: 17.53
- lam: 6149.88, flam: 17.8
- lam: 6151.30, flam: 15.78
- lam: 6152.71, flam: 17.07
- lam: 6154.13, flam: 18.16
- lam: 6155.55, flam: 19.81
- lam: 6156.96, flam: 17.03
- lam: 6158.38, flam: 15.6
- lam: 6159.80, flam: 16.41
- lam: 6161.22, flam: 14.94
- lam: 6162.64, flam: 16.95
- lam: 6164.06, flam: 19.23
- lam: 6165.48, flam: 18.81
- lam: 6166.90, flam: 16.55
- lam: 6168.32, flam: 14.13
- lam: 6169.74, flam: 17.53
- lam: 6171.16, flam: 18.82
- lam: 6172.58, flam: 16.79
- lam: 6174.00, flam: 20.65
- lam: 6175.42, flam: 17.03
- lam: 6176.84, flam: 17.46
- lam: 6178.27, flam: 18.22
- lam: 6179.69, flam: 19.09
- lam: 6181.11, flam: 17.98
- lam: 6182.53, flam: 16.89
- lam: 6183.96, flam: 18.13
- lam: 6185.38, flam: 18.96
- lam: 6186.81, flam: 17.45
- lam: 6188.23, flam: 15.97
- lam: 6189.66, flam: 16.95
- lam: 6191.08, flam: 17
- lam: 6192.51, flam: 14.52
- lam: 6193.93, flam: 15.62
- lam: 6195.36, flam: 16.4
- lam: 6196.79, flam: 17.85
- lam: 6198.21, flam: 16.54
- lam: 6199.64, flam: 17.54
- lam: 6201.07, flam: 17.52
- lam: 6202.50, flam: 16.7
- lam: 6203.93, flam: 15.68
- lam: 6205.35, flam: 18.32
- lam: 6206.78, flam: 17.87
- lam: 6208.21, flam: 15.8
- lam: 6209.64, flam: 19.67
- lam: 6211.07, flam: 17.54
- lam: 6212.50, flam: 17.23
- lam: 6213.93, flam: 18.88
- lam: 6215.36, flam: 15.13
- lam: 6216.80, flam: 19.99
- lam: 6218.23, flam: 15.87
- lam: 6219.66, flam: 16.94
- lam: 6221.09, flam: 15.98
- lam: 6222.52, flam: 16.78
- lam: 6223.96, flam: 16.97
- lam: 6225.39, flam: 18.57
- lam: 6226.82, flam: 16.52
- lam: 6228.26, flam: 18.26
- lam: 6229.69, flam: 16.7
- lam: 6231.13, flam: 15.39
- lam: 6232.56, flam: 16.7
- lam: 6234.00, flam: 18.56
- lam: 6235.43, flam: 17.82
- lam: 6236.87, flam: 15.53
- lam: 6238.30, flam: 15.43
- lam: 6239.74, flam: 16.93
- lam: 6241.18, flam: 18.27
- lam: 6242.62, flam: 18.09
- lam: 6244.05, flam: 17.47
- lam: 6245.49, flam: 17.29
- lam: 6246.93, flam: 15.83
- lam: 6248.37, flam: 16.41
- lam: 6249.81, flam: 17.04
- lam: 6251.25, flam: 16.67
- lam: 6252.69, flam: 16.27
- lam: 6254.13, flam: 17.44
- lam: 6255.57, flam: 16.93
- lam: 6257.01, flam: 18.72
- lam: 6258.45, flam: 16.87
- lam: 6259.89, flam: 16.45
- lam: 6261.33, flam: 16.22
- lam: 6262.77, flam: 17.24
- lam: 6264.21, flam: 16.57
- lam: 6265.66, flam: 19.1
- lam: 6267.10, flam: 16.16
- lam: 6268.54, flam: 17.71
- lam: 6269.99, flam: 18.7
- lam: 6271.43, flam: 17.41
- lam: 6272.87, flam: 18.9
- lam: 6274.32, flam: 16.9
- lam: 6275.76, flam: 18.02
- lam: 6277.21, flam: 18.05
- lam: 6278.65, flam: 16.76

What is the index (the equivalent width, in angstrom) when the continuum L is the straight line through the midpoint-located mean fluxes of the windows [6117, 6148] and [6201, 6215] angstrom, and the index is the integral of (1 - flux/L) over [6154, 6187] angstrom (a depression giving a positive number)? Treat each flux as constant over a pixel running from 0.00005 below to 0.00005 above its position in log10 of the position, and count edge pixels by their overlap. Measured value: -0.5 angstrom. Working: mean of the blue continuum 17.2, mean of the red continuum 17.5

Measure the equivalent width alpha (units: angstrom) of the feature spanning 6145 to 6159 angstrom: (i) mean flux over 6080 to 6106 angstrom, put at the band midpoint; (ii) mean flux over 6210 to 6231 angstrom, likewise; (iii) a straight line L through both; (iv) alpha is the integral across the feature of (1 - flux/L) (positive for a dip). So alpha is 0.3 angstrom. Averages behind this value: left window 18.5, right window 17.2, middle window 17.6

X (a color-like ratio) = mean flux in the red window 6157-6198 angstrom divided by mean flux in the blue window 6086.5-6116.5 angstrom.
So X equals 0.94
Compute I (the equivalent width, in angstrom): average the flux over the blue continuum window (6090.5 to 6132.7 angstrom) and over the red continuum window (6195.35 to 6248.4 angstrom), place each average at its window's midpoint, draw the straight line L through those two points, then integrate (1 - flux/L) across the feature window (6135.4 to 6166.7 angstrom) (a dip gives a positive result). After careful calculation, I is 0.5 angstrom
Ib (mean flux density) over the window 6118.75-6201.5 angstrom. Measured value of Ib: 17.3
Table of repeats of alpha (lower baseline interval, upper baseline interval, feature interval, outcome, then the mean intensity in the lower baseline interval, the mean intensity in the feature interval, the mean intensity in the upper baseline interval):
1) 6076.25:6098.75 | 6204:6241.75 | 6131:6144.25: 0.5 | 18.5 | 17.3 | 17.2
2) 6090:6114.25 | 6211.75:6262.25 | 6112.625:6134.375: 1.3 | 18.5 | 17.2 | 17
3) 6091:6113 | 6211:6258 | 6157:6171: 0.8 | 18.5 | 16.8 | 17.1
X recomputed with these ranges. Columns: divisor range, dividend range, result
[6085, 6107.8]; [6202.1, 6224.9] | 0.93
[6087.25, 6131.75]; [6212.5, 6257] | 0.95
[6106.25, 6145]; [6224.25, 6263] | 0.98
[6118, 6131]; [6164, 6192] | 1.05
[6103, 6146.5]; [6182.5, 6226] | 0.98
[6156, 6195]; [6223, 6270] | 0.99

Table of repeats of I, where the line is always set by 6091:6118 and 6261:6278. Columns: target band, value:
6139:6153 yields 0.8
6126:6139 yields 0.4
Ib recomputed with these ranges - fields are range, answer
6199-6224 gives 17.2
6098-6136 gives 17.8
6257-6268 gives 17.1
